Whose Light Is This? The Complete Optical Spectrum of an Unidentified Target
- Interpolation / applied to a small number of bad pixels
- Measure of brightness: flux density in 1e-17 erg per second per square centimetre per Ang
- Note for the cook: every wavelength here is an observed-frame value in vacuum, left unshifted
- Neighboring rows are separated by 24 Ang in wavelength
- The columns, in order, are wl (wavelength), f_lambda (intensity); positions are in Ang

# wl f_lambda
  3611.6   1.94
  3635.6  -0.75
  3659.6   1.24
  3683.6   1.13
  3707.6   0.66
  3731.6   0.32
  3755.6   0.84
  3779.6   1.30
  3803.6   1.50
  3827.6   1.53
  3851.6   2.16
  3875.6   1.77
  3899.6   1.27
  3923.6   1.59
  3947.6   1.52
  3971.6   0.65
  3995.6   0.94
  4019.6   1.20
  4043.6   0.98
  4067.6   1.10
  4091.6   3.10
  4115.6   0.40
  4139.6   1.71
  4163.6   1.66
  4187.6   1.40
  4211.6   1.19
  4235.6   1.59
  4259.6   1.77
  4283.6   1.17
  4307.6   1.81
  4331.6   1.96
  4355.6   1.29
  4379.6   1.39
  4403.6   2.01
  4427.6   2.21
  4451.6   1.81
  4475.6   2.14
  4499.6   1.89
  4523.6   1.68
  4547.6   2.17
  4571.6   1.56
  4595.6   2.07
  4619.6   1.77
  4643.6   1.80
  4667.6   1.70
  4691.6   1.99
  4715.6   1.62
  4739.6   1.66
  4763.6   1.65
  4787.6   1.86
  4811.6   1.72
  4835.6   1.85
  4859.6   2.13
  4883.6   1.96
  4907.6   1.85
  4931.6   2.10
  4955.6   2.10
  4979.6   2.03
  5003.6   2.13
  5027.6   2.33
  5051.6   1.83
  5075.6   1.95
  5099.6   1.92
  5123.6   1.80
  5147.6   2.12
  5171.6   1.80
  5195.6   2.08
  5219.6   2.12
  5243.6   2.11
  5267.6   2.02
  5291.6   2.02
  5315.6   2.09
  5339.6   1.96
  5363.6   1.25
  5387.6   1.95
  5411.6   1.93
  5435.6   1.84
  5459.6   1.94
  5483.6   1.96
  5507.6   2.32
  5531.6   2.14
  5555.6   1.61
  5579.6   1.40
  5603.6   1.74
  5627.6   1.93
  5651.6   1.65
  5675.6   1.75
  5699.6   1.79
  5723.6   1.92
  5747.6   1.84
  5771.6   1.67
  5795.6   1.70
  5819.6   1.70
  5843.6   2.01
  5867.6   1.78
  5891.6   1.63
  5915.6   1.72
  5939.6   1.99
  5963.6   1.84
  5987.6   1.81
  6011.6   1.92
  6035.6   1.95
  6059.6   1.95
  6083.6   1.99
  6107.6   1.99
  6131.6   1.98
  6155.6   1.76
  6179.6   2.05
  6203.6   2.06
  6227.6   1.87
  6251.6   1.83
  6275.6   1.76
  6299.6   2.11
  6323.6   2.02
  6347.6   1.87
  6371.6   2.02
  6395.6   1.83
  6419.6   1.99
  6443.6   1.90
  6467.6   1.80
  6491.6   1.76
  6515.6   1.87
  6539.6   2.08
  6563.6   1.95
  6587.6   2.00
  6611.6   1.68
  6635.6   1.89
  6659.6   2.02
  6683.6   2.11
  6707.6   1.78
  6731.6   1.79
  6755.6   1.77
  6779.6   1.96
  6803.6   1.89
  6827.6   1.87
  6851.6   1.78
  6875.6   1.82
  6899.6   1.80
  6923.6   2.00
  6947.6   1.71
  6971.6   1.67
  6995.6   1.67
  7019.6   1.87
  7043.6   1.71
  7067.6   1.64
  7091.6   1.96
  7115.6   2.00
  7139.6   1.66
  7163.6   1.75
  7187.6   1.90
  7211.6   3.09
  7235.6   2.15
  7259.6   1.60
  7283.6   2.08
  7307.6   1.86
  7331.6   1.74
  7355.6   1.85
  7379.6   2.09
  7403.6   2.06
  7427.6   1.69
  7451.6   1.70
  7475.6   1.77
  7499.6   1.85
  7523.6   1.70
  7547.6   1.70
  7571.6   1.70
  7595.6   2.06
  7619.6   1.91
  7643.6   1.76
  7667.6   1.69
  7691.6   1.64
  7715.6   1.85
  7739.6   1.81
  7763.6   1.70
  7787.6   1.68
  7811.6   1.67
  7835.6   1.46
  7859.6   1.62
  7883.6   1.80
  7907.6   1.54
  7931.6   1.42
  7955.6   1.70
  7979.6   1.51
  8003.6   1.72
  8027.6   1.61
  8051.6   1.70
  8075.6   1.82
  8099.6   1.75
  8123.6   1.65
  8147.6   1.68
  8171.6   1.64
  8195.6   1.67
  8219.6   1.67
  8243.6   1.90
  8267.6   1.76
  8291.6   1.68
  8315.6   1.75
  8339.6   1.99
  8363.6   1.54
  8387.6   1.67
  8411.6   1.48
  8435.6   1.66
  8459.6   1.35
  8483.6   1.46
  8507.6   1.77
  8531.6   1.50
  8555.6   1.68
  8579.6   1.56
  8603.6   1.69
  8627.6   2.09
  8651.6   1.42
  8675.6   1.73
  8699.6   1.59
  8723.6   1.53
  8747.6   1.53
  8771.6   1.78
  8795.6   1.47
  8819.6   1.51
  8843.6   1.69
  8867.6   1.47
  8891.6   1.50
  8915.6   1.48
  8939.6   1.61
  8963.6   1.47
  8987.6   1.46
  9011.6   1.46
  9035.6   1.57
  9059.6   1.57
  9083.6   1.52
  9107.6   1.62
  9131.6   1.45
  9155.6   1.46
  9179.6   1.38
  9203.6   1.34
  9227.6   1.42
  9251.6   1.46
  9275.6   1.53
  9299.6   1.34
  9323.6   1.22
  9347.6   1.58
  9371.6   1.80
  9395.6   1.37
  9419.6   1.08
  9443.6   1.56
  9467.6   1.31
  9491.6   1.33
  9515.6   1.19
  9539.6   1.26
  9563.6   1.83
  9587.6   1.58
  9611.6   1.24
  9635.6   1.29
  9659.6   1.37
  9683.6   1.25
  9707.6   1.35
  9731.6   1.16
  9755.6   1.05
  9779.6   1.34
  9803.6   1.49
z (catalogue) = 0.10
